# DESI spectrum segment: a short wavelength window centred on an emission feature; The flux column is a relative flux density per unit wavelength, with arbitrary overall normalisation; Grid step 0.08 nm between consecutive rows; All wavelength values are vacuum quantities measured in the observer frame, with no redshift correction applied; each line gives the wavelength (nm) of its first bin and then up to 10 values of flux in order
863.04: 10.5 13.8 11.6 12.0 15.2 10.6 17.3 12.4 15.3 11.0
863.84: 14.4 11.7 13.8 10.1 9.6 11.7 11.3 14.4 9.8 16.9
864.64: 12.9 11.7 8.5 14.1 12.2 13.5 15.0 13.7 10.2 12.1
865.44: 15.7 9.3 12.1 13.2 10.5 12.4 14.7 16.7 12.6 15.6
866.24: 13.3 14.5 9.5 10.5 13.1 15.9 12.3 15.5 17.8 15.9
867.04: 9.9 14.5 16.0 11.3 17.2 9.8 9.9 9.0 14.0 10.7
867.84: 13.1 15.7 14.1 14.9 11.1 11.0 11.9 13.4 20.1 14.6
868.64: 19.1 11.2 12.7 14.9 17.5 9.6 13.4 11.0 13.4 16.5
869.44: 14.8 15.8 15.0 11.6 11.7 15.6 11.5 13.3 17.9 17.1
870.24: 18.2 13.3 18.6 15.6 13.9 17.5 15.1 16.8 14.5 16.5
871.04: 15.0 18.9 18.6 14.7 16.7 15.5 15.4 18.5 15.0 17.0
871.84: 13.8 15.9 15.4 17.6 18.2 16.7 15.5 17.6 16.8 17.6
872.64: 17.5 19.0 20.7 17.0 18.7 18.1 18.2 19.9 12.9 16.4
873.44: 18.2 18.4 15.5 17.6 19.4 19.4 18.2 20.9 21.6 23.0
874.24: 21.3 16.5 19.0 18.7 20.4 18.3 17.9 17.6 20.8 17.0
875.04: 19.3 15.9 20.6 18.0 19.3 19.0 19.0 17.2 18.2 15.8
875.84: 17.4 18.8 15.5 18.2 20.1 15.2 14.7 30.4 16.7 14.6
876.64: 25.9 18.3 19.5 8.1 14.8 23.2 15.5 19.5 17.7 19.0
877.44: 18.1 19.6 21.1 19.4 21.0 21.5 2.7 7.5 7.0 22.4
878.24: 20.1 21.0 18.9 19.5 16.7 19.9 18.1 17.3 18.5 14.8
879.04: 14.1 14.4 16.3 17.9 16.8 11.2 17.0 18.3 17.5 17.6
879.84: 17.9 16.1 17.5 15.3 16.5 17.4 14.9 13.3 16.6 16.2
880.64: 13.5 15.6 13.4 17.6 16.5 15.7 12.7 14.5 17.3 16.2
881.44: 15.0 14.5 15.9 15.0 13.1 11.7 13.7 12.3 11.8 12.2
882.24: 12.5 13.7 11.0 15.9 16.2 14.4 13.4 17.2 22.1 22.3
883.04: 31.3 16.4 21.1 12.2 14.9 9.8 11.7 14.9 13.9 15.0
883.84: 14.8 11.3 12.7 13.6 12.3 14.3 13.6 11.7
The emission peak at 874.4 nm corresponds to Mg II 2798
